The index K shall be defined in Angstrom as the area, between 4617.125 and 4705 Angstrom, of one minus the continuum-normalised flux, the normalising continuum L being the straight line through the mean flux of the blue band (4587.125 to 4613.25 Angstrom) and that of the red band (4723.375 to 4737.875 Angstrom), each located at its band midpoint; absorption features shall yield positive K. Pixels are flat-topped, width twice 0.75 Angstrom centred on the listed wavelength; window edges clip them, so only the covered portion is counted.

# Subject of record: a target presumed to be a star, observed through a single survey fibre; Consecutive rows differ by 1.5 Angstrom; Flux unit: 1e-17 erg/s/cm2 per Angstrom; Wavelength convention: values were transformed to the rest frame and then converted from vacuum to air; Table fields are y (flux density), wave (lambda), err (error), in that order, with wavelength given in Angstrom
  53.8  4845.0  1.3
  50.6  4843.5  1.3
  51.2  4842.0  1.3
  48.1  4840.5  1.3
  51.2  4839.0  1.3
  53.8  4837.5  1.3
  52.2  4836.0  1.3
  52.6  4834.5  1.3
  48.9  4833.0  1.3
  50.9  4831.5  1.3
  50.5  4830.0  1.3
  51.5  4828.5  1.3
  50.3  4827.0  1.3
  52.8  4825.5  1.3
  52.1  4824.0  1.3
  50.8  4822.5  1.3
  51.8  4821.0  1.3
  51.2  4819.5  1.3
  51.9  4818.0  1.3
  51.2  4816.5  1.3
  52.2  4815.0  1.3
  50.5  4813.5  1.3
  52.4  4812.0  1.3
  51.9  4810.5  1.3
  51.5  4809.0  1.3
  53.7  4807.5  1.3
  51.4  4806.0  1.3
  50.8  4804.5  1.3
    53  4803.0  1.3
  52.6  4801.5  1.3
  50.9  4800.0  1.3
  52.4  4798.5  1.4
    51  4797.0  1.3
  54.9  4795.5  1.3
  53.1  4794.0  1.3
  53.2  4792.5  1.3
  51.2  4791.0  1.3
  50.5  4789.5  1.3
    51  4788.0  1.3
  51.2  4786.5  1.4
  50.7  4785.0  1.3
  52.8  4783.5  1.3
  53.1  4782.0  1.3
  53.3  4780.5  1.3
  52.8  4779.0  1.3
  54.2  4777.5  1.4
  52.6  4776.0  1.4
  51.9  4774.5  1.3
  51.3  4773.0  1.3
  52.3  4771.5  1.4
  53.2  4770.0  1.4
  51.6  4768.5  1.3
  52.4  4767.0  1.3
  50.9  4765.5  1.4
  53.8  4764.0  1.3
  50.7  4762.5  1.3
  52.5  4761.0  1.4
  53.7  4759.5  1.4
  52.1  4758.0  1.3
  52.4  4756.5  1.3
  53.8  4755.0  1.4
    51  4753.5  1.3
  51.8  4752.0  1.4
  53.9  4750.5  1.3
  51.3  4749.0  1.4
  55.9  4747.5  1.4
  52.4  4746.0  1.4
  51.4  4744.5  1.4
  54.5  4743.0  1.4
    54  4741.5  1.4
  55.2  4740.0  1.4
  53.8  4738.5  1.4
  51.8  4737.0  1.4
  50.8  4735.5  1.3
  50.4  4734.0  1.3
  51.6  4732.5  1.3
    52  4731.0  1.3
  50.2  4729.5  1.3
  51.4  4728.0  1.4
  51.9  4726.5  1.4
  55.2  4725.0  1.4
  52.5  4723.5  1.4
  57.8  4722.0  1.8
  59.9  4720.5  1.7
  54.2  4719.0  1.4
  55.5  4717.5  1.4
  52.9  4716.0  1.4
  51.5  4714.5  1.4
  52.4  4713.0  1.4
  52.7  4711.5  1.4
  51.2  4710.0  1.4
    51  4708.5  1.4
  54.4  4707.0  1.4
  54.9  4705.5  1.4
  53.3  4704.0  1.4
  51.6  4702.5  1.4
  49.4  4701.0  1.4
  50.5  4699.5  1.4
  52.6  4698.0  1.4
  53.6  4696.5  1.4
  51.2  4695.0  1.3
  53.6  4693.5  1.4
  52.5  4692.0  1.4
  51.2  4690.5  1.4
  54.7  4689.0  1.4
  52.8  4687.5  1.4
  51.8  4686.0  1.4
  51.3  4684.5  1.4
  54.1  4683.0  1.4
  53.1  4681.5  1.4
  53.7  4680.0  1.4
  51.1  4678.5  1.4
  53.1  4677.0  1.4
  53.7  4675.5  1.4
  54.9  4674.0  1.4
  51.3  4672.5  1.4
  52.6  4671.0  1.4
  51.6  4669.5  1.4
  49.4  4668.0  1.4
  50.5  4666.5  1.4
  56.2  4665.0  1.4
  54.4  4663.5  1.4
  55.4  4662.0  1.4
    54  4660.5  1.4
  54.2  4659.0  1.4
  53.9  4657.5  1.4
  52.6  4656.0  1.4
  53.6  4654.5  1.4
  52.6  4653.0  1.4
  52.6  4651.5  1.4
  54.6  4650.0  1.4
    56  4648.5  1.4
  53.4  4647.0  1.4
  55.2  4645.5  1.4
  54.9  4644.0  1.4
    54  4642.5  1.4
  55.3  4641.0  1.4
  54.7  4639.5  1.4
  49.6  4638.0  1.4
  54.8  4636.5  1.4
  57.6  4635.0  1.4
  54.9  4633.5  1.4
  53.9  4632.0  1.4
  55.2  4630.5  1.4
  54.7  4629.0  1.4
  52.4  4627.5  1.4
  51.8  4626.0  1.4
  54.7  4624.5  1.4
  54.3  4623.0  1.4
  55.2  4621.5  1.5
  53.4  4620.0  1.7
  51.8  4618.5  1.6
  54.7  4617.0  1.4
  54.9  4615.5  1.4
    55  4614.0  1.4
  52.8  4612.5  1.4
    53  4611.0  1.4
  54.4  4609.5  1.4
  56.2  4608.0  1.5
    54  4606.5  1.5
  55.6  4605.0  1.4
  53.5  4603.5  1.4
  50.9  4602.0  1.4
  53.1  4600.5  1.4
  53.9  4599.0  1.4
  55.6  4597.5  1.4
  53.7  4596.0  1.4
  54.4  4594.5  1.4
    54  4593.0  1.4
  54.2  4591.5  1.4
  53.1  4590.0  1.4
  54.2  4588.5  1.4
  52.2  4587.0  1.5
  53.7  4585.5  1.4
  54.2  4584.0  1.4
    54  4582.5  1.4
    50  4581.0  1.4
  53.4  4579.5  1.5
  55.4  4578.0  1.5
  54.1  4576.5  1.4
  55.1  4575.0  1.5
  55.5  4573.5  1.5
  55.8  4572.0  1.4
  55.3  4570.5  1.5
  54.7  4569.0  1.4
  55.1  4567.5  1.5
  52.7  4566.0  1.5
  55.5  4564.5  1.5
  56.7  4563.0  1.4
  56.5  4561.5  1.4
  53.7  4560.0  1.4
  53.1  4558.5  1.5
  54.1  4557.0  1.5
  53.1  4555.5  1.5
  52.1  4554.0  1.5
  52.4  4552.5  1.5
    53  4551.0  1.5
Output -0.69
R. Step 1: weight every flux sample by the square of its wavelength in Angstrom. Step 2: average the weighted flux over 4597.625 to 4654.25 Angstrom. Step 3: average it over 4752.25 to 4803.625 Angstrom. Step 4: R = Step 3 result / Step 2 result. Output 1.0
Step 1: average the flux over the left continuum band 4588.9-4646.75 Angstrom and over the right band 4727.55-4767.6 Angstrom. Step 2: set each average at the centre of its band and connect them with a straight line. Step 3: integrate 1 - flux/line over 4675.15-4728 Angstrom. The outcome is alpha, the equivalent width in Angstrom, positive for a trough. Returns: 0.00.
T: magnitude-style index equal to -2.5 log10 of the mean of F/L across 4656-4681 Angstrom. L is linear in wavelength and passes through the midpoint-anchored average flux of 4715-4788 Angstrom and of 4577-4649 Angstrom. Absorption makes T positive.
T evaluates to 0.01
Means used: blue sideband 54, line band 53.1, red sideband 52.8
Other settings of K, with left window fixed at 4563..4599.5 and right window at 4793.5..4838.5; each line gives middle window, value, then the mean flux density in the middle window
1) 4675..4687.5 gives 0.1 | 52.7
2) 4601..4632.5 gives 0.0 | 53.9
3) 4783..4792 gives 0.1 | 51.2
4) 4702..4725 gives -0.4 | 53.8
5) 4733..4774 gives -0.1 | 52.5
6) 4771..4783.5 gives -0.1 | 52.7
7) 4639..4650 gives -0.2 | 54.8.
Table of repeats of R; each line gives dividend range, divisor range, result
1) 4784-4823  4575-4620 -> 1.05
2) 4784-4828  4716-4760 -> 1.00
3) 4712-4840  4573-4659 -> 1.04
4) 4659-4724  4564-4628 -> 1.02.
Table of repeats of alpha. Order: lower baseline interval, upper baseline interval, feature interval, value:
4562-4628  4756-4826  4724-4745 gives 0.1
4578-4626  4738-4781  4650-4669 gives 0.0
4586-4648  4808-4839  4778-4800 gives -0.1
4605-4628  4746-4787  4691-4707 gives 0.2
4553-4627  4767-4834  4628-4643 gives -0.2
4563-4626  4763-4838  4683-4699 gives 0.2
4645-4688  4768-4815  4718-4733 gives -0.3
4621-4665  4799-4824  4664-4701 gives 0.8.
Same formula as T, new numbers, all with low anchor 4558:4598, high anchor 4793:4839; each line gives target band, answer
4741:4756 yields -0.01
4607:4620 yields 0.00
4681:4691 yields 0.01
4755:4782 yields 0.00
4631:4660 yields -0.01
